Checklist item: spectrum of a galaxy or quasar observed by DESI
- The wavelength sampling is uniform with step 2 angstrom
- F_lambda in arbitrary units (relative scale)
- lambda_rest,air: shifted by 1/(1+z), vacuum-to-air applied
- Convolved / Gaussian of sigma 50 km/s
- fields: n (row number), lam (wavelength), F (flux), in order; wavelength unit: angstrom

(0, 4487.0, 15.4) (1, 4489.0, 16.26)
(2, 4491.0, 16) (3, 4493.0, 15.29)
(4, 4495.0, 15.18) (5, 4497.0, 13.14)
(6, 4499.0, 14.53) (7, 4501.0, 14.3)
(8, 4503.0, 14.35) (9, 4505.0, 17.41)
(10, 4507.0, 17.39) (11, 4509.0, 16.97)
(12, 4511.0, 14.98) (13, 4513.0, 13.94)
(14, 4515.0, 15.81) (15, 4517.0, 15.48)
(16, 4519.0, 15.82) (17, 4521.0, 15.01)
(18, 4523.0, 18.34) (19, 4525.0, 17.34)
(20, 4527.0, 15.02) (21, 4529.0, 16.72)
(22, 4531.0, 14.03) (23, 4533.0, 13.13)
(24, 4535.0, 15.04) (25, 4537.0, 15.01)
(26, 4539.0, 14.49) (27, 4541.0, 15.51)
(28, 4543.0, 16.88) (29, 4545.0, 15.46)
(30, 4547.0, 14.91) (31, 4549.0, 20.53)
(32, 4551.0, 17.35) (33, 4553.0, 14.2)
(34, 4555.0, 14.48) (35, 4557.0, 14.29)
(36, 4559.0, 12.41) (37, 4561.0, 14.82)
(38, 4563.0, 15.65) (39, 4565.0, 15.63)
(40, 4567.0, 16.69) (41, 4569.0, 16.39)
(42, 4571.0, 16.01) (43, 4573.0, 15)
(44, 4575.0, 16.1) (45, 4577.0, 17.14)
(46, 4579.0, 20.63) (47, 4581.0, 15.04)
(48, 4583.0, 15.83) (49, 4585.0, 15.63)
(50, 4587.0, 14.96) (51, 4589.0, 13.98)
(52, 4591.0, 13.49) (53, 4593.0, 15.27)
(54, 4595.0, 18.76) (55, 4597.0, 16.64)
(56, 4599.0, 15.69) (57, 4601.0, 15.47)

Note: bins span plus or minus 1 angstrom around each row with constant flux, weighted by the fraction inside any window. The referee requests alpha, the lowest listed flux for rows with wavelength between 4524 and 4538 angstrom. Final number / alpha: 13.13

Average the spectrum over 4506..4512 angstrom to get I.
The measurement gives 16.4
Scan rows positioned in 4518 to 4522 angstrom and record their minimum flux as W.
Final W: 15.01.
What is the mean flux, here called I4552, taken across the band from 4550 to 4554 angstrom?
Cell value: 15.8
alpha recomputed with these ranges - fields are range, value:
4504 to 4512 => 14.98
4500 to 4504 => 14.3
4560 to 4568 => 14.82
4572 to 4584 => 15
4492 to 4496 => 15.18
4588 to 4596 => 13.49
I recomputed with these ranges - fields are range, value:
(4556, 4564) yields 14.3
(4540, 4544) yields 16.2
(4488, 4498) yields 15.2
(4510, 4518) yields 15.1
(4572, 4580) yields 17.2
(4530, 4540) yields 14.3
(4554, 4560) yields 13.7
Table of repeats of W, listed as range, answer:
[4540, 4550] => 14.91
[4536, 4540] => 14.49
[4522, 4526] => 17.34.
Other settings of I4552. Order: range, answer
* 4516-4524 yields 16.2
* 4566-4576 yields 16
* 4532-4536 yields 14.1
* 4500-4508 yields 15.9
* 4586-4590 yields 14.5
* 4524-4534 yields 15.2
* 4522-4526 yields 17.8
